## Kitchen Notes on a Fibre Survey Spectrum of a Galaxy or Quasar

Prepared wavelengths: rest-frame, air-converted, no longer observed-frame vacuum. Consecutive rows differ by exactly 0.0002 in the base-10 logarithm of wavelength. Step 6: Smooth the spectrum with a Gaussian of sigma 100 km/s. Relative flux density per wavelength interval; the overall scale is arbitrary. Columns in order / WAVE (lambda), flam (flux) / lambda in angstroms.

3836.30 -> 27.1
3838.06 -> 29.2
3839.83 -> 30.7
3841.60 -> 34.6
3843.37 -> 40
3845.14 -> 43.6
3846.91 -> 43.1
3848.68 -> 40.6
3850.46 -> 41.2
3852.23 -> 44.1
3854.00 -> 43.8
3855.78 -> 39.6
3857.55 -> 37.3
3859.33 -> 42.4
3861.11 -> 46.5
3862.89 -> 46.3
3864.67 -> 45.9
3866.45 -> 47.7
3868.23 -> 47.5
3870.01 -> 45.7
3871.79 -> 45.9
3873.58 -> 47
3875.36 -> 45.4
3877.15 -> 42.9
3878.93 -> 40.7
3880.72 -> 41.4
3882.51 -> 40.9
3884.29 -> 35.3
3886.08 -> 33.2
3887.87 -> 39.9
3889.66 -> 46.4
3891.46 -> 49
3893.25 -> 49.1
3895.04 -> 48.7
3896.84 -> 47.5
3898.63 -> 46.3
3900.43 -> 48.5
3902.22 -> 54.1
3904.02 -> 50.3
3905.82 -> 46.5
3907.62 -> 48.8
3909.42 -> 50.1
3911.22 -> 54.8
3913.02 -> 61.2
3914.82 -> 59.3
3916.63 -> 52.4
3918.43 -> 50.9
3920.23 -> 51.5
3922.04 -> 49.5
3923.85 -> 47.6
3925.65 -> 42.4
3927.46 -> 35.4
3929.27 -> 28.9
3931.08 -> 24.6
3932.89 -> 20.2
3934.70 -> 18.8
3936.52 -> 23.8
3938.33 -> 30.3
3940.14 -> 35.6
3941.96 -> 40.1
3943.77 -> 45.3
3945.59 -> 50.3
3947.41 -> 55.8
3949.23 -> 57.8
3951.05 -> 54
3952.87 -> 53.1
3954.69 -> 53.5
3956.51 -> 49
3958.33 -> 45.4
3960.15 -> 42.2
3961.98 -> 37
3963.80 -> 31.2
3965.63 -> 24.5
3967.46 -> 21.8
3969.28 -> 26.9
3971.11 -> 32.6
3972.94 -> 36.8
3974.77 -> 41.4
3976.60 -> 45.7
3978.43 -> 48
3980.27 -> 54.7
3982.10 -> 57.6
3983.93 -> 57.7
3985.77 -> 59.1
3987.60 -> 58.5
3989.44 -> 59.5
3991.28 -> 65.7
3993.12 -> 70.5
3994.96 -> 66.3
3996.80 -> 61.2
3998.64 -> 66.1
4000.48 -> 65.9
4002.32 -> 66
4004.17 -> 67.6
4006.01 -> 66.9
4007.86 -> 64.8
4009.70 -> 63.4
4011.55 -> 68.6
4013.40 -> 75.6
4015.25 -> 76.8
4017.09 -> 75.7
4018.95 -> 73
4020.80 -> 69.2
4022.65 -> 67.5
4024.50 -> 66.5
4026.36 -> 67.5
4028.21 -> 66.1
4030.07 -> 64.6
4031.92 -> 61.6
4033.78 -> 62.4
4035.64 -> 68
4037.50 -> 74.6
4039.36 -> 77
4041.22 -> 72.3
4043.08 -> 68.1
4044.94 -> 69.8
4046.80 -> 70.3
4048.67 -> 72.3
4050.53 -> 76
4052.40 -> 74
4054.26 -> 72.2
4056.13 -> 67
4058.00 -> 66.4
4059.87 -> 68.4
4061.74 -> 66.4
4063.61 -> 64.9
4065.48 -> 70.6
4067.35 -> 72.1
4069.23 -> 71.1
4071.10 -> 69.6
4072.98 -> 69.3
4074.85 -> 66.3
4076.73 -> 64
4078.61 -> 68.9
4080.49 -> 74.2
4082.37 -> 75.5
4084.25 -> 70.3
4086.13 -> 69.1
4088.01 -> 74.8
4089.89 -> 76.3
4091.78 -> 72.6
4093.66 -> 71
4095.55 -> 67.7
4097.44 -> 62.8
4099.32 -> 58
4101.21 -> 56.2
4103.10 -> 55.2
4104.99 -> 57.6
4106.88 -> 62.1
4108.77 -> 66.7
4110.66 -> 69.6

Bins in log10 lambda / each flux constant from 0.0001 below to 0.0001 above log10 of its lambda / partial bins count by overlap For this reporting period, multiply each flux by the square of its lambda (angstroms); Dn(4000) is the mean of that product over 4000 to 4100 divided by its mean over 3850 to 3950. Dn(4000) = 1.70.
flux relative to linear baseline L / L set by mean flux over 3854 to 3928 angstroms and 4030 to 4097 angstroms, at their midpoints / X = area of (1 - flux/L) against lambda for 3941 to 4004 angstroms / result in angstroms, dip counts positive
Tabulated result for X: 8.2 angstroms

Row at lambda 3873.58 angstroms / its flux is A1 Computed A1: 47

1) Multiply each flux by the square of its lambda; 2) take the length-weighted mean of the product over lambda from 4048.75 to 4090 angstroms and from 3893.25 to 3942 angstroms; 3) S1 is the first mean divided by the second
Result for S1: 1.75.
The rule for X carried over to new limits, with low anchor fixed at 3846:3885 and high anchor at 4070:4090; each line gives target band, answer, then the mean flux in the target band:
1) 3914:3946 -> 7.63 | 39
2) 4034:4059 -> -1.83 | 71.1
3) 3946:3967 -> 3.58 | 45.3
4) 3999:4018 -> -2.34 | 69.1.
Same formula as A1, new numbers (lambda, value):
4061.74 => 66.4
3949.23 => 57.8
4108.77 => 66.7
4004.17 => 67.6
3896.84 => 47.5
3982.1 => 57.6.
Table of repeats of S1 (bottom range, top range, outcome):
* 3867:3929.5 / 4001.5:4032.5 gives 1.56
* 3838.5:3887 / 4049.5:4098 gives 1.86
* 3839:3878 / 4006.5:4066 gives 1.77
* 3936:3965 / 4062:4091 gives 1.70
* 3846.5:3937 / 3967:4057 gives 1.53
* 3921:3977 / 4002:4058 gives 1.87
